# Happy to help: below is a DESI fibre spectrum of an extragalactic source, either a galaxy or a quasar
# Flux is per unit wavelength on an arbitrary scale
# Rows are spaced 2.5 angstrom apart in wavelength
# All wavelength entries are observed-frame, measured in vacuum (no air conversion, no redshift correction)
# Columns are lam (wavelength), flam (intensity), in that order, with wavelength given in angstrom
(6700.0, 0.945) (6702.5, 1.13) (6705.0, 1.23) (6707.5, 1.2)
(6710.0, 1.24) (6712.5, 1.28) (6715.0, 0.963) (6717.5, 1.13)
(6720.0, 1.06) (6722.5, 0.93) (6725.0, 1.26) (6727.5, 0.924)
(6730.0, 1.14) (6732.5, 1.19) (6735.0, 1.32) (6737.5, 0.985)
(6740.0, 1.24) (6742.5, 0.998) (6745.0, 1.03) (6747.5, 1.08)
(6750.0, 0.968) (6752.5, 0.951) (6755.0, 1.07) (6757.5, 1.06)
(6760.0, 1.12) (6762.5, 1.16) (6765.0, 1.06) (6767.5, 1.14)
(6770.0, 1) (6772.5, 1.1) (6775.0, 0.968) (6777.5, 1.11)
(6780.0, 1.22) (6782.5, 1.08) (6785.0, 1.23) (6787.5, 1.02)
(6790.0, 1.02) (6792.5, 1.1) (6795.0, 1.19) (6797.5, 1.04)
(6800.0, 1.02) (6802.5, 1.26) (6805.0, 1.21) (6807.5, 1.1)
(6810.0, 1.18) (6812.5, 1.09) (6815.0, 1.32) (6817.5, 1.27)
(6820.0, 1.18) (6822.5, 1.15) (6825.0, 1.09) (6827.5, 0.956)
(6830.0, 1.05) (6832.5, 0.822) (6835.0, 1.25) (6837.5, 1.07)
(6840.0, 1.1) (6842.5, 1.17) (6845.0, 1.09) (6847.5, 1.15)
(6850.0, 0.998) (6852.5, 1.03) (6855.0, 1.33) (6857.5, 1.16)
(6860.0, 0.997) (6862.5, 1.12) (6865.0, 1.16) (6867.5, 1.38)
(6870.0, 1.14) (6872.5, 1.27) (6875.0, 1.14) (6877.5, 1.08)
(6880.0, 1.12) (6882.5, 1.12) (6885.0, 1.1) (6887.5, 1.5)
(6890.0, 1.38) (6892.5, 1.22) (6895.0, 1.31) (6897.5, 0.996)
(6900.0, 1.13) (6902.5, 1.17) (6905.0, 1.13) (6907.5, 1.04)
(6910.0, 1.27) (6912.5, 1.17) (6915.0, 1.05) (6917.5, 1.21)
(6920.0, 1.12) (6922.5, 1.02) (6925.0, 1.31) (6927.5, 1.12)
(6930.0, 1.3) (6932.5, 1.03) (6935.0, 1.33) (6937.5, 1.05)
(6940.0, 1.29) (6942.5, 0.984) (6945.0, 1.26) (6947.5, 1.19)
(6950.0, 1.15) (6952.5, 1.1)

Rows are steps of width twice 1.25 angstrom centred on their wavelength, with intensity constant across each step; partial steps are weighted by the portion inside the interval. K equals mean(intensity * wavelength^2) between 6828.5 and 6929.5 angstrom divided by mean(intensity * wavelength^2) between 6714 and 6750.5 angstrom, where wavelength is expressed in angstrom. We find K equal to 1.1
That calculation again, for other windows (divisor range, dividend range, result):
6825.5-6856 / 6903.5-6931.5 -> 1.09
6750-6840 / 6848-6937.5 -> 1.09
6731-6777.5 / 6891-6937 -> 1.13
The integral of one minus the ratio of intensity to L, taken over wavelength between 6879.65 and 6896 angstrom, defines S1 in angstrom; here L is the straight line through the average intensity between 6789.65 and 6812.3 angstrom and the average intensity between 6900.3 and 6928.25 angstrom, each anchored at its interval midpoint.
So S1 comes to -1.6 angstrom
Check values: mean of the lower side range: 1.13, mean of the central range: 1.26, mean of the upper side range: 1.15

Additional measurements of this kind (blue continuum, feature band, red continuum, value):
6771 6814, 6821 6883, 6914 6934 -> 0.7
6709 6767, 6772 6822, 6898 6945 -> -1.1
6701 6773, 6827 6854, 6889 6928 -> 1.7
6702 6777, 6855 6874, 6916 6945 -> -0.7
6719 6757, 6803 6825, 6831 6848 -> -2.0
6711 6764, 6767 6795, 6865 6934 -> 0.5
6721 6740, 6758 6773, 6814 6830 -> 0.4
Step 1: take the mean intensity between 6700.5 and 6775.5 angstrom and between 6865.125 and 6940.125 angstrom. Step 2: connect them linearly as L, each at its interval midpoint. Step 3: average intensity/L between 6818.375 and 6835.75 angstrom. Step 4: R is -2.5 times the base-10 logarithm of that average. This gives 0.07 mag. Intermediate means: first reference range 1.1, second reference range 1.18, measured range 1.07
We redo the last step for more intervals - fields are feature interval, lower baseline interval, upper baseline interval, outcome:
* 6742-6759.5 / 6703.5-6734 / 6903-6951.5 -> 0.11 mag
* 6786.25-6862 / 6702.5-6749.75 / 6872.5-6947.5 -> 0.03 mag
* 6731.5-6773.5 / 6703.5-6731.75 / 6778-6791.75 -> 0.03 mag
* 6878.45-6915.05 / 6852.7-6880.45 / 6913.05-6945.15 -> -0.02 mag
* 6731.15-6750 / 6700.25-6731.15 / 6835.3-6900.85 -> 0.01 mag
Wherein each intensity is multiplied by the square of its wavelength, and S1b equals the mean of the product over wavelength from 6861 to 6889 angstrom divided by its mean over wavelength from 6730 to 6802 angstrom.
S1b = 1.1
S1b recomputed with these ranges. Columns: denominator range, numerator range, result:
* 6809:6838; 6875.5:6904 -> 1.08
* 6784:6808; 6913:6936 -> 1.08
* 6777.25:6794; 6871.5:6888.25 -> 1.09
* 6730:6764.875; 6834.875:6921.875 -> 1.11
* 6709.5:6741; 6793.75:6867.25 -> 1.03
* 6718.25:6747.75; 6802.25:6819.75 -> 1.12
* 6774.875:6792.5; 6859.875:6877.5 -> 1.10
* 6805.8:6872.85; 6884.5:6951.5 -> 1.07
